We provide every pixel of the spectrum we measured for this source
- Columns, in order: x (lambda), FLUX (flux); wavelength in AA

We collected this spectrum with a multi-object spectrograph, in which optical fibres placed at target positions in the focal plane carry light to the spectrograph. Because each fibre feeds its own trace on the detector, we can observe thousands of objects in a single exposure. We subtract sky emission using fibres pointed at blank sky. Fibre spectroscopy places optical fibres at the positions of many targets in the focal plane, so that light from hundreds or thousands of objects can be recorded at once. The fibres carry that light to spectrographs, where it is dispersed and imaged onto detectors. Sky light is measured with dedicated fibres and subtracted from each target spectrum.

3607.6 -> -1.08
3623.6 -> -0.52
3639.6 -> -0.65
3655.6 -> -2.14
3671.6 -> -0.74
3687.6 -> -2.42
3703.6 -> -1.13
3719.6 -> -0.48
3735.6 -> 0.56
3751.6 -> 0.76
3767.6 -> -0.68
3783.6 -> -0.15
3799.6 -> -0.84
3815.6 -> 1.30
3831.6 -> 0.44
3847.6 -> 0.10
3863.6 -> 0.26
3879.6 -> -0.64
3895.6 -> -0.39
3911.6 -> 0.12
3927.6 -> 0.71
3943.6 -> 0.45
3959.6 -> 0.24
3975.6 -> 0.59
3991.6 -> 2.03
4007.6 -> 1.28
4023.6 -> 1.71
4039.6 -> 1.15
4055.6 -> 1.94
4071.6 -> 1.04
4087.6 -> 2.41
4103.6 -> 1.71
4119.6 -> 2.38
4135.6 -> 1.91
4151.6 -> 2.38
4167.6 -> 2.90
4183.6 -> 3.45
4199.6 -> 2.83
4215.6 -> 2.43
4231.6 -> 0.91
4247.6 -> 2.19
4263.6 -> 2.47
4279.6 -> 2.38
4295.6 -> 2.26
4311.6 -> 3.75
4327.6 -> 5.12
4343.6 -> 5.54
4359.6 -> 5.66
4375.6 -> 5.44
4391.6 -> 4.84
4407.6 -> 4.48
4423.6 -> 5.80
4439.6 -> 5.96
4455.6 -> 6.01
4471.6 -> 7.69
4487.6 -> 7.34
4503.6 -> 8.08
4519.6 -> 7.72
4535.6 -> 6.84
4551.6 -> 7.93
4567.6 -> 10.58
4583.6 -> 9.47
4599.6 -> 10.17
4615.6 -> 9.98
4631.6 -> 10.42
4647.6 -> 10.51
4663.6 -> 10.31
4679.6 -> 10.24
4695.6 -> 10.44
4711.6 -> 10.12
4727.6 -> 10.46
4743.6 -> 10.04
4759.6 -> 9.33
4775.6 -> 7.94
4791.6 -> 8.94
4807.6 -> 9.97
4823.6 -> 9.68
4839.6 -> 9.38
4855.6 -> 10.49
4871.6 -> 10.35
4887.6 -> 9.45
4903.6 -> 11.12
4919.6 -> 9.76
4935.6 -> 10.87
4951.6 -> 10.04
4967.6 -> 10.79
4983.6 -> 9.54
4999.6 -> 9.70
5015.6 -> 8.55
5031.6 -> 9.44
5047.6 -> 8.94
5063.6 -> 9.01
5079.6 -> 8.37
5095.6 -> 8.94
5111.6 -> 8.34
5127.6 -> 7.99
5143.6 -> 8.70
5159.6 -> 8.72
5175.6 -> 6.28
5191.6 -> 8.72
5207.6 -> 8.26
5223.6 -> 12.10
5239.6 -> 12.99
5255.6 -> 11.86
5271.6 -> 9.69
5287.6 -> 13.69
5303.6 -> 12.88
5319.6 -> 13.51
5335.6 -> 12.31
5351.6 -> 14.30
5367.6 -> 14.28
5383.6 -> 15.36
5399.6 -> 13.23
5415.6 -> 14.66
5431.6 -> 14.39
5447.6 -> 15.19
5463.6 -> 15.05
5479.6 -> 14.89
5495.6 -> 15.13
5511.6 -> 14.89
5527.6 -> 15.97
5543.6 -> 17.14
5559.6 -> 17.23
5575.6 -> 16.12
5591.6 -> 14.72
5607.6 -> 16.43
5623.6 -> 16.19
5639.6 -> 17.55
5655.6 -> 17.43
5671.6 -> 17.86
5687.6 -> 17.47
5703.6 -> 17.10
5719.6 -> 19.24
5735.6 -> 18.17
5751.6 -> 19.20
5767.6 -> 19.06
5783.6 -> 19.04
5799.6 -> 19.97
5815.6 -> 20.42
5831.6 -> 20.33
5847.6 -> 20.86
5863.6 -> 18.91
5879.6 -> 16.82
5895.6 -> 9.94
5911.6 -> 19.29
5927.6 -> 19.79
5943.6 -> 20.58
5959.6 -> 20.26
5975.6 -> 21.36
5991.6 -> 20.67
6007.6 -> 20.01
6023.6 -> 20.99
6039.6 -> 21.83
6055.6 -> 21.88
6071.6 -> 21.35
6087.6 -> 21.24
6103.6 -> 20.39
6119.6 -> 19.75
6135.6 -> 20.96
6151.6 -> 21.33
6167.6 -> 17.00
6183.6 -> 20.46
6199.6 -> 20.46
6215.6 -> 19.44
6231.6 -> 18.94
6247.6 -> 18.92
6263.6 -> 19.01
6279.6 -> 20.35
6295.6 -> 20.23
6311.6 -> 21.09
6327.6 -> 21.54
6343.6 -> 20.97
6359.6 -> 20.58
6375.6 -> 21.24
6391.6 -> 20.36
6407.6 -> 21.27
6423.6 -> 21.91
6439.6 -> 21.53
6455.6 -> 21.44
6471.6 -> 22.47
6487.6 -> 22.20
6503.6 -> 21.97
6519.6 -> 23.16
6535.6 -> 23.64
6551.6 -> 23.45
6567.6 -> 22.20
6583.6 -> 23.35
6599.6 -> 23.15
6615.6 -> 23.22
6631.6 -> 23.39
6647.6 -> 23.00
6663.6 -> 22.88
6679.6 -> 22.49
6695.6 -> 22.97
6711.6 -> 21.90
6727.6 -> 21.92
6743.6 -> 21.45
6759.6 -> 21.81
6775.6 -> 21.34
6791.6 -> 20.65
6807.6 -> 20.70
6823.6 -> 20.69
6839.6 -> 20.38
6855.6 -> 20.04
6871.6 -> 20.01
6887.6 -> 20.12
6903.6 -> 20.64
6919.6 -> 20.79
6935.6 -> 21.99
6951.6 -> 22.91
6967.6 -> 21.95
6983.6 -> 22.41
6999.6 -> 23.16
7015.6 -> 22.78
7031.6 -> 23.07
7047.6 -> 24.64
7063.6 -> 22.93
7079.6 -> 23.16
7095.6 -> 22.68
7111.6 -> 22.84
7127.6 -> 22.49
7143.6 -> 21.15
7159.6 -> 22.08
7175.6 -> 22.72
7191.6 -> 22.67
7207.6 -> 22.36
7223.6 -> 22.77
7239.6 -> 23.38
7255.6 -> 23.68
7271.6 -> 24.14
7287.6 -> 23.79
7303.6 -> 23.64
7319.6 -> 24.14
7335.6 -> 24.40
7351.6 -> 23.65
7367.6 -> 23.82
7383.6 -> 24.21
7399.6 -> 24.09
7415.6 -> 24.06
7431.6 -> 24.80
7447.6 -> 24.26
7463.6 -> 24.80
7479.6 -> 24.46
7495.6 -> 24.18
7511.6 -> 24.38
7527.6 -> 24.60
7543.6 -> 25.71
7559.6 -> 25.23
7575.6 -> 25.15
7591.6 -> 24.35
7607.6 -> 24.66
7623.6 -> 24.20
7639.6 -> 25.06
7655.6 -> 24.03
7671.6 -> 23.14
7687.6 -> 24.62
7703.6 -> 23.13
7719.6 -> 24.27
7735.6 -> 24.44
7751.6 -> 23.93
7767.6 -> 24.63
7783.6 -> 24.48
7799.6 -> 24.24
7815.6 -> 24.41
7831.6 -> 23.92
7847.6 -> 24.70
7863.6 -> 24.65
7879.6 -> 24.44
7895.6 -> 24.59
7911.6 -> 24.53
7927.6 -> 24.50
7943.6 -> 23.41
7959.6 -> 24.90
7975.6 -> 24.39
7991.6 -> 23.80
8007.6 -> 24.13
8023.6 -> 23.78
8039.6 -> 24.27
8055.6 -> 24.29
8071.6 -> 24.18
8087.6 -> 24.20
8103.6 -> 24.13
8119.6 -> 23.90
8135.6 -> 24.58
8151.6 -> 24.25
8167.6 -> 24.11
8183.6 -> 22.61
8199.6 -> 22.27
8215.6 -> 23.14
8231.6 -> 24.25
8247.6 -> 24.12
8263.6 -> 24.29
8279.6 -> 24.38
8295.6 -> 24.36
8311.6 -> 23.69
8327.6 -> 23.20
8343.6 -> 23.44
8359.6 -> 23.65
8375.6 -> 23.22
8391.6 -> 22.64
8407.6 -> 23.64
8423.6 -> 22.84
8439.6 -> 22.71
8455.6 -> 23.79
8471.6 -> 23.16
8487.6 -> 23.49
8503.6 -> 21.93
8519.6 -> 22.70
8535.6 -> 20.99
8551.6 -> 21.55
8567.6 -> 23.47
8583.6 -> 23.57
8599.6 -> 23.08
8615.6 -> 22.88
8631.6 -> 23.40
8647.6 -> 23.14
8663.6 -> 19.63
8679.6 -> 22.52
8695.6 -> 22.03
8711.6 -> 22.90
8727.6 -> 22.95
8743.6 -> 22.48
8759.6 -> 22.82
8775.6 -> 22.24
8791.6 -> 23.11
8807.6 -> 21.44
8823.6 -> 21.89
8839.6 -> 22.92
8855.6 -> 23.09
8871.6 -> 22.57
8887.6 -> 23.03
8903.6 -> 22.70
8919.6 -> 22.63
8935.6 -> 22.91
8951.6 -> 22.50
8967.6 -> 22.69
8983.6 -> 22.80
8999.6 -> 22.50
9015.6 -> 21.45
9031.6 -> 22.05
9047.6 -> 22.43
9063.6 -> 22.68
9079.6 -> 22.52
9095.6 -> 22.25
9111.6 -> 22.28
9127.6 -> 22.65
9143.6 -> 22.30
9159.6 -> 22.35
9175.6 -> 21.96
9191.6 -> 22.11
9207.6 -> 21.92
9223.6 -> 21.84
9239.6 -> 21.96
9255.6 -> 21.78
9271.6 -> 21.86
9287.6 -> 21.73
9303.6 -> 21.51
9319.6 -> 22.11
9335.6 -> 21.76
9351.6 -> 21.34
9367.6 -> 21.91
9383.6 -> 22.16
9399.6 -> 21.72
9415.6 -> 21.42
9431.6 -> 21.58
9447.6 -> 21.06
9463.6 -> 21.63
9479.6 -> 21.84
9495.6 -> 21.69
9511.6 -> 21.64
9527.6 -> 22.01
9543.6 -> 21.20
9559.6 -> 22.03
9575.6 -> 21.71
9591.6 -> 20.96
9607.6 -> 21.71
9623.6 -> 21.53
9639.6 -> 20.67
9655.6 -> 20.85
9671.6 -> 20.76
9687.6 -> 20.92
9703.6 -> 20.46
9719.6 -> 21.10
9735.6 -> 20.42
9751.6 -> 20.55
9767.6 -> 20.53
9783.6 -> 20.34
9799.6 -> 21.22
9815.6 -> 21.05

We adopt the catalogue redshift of 0.000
